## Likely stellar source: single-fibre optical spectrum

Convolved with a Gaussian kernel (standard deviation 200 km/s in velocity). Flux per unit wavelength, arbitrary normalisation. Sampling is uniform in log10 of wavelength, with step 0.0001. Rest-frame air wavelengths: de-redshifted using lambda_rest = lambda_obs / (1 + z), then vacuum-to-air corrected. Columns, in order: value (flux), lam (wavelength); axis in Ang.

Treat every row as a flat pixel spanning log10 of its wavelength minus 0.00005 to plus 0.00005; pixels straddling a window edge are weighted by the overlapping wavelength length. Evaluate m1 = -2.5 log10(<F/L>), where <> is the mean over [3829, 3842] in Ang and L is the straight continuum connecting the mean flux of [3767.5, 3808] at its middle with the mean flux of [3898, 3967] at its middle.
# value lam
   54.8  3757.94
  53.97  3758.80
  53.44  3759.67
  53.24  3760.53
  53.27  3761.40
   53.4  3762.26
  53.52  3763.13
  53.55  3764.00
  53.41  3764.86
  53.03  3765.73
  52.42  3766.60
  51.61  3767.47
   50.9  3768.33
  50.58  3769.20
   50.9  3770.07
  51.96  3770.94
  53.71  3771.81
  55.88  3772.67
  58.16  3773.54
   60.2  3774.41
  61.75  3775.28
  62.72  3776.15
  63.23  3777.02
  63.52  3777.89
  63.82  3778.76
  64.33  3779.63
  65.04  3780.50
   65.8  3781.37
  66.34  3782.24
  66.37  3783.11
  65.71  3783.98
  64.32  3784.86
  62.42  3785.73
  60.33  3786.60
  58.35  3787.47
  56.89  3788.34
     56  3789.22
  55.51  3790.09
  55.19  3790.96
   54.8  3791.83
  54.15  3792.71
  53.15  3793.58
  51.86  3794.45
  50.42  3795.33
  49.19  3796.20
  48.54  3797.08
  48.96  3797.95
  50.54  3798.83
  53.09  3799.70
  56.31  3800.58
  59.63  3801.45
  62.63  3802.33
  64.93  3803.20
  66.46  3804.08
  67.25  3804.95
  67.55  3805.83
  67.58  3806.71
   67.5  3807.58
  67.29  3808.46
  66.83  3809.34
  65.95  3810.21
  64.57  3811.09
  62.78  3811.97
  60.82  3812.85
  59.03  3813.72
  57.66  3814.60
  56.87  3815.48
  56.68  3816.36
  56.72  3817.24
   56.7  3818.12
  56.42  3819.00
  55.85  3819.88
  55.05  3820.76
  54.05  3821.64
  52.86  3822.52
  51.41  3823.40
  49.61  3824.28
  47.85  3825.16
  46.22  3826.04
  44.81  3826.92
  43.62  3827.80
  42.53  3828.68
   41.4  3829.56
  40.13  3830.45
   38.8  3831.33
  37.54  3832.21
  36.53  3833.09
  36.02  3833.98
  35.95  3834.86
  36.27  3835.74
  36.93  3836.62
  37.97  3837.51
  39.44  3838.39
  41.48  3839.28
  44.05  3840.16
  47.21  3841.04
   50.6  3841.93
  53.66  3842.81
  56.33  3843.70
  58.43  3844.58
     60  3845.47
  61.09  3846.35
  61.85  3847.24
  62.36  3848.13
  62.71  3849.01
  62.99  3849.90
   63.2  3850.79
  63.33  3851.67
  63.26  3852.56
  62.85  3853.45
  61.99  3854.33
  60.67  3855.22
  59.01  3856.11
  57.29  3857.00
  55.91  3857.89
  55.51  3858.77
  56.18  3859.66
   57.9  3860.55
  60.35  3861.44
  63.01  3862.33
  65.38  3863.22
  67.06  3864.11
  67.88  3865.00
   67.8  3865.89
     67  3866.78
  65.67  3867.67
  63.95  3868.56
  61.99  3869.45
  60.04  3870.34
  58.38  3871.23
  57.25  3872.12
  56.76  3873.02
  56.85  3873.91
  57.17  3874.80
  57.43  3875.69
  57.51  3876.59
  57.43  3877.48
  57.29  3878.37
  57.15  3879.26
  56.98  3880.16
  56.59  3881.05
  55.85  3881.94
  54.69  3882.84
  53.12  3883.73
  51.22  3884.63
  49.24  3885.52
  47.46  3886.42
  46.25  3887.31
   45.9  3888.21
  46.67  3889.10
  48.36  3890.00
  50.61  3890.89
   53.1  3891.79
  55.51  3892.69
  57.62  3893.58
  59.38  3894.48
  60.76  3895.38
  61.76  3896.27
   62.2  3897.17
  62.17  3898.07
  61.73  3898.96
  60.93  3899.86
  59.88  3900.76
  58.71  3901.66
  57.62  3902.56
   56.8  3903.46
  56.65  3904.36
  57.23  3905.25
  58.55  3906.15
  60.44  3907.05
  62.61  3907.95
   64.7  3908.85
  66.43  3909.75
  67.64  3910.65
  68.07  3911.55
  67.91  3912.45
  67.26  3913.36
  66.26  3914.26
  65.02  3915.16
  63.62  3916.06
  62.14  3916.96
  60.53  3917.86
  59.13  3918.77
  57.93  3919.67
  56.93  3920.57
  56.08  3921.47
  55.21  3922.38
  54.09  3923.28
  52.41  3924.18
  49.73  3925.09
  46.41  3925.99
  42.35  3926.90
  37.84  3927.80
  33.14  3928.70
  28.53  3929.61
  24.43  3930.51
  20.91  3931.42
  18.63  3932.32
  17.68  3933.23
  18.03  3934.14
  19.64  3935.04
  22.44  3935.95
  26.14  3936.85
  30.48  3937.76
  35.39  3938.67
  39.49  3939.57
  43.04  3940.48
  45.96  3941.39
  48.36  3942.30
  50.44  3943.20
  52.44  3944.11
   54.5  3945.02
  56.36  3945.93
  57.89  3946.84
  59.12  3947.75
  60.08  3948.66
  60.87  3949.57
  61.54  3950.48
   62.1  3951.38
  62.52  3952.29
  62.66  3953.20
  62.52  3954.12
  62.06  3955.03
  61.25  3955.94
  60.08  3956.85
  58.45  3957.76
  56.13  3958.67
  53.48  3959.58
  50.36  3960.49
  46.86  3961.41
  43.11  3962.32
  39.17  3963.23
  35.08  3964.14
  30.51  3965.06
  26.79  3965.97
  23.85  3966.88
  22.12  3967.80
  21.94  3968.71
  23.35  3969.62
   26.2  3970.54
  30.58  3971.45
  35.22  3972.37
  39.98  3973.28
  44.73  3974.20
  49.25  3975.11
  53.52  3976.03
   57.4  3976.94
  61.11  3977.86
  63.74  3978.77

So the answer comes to 0.37 mag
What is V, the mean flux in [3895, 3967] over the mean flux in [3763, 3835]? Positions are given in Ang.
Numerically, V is 0.9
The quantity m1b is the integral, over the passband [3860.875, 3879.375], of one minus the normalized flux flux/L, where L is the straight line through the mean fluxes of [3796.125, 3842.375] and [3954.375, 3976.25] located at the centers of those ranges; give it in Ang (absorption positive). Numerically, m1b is -4.9 Ang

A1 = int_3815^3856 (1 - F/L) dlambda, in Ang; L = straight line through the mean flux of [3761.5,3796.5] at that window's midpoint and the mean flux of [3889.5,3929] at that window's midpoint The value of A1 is 4.7 Ang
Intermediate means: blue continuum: 57.4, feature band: 51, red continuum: 57.9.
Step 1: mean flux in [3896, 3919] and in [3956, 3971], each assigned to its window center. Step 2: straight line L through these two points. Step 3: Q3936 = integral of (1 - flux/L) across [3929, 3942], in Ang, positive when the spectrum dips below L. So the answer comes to 5.7 Ang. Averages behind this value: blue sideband 62.2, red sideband 39.2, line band 28.2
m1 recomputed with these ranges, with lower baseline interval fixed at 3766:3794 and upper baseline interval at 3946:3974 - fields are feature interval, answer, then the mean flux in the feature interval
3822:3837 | 0.290 mag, 42.4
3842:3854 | -0.125 mag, 60.6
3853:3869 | -0.166 mag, 62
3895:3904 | -0.188 mag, 60.2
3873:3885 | -0.083 mag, 56.2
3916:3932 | 0.042 mag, 47.2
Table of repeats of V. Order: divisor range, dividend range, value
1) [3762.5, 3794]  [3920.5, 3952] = 0.74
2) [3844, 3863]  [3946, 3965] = 0.91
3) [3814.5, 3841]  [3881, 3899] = 1.17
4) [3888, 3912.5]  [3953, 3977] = 0.73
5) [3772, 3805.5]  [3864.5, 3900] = 0.97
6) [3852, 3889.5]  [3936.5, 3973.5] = 0.79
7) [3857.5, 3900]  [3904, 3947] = 0.84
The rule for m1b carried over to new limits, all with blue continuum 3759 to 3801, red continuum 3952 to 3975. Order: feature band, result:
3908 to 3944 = -0.48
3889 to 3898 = -1.50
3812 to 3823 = -0.62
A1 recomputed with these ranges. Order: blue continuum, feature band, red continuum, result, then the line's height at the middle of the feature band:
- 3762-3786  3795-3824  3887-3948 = -1.1 Ang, 56.6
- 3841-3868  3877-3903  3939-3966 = 1.0 Ang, 57.7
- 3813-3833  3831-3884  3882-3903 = -3.1 Ang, 52.5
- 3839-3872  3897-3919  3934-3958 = -3.4 Ang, 54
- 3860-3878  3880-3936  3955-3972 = 0.6 Ang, 52.5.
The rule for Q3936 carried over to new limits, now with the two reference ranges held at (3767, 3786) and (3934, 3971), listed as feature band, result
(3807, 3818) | -1.0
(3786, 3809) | 0.1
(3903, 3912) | -2.4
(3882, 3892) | 0.1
